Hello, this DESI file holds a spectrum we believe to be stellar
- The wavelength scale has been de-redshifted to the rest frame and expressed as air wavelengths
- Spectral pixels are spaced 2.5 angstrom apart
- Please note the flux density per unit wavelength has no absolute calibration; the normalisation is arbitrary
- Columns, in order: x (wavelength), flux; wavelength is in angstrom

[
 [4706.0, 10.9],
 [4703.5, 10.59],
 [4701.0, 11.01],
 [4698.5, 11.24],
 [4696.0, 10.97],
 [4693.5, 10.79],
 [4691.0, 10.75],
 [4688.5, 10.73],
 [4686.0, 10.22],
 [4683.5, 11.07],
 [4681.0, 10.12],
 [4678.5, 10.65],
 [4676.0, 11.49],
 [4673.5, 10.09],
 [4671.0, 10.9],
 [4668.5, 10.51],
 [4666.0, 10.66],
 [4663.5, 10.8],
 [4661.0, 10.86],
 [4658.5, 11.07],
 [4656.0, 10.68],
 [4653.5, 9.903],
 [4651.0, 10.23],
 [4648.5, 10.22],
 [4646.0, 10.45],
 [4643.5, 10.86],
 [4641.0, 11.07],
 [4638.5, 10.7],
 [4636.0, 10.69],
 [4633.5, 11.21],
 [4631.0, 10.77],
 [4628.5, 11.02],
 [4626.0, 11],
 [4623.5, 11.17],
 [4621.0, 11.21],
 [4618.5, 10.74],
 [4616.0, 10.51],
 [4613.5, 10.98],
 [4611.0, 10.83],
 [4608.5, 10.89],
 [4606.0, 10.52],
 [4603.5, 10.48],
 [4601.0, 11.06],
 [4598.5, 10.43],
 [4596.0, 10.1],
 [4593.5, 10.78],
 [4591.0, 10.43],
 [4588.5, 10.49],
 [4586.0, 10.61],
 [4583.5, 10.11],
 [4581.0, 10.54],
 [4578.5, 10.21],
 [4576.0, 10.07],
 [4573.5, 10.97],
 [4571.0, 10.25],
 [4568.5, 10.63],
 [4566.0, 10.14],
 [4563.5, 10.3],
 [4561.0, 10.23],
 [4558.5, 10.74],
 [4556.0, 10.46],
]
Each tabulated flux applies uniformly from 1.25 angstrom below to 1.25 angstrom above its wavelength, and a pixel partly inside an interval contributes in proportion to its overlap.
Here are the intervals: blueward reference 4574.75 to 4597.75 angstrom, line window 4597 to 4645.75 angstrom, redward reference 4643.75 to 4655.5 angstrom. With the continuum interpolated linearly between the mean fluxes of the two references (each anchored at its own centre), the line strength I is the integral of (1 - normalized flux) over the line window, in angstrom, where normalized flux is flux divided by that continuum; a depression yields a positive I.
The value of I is -2.42 angstrom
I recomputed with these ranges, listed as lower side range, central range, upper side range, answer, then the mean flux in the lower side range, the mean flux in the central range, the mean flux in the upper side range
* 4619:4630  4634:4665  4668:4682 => 0.61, 11.1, 10.6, 10.6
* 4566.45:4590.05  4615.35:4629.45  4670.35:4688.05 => -0.59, 10.4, 11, 10.6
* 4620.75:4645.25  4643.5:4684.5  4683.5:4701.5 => 1.03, 10.9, 10.6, 10.8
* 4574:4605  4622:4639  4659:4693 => -0.62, 10.5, 11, 10.7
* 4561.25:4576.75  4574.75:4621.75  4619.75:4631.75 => 0.69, 10.4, 10.6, 11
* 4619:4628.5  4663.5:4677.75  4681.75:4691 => 0.04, 11.1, 10.7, 10.7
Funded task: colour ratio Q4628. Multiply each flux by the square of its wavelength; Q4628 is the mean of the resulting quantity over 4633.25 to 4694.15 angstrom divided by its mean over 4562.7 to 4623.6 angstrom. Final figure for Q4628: 1.04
